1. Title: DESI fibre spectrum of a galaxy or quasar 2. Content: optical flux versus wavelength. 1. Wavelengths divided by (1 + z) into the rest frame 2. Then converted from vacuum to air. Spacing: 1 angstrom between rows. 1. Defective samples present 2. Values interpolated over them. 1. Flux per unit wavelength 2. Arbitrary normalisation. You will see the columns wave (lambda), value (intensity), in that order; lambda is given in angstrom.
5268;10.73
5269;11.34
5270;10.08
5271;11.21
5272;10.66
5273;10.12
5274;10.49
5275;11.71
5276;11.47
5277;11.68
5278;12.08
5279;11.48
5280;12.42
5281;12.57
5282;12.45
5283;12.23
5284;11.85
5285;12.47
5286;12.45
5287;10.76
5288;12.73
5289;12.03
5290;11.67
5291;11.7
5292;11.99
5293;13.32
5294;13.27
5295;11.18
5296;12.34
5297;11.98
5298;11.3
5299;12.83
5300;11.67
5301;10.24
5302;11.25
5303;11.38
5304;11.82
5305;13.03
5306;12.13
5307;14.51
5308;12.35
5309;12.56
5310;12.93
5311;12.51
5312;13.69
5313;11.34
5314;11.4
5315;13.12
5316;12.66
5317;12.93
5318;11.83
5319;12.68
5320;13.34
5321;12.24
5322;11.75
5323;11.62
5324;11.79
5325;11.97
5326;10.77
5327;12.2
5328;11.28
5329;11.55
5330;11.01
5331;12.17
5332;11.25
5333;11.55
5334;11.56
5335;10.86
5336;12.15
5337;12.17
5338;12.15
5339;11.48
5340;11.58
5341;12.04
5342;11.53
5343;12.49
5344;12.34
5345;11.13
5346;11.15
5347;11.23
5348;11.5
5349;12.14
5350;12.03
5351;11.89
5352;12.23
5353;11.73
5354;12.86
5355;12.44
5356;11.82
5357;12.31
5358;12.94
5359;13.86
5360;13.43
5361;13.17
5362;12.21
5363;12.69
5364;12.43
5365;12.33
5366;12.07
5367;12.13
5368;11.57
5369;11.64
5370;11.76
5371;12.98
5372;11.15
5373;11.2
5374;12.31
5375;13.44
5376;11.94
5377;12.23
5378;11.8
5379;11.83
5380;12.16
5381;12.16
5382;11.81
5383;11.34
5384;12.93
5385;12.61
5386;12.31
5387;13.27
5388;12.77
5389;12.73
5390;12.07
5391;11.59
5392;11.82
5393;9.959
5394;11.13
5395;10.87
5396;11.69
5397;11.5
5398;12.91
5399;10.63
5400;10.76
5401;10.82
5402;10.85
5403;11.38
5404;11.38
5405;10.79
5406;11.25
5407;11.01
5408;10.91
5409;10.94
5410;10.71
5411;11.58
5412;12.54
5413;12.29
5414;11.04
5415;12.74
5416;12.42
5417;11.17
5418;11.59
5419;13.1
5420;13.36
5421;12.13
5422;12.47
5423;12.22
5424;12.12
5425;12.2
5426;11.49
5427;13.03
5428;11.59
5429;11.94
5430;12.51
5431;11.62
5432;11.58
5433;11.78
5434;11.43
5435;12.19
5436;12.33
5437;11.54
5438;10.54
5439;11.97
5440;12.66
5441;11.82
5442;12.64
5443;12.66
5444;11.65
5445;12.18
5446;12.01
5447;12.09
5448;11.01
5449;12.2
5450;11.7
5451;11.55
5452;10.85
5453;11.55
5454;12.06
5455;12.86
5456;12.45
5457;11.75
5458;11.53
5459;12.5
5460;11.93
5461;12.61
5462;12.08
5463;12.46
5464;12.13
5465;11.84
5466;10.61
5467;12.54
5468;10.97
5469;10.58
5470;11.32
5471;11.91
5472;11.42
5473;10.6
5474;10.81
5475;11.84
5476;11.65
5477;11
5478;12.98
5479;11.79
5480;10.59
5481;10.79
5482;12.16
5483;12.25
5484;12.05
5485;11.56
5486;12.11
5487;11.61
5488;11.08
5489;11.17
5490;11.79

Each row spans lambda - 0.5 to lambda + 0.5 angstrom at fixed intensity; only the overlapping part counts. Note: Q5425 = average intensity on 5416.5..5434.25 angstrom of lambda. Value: 12.1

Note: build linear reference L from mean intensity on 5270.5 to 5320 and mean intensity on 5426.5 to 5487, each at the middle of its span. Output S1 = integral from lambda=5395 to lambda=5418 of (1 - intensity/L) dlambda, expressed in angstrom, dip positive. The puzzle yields 0.9 angstrom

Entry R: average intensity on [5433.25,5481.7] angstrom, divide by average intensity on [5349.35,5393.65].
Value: 0.96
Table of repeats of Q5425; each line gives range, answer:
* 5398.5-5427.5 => 11.7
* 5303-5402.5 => 12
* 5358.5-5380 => 12.3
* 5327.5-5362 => 12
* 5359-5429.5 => 11.9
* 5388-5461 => 11.8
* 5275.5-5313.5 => 12.1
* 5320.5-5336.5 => 11.6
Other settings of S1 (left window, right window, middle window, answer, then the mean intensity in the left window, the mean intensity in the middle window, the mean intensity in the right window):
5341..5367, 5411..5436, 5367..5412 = 1.7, 12.2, 11.7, 12.1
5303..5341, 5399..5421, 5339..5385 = -1.1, 12.1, 12.1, 11.5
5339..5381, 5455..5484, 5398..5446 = 0.4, 12.1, 11.8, 11.7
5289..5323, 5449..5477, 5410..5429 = -0.4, 12.3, 12.1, 11.7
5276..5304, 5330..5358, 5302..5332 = -0.7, 12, 12.2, 11.8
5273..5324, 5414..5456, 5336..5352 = 0.4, 12.1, 11.8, 12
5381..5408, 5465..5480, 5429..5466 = -1.5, 11.6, 11.9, 11.4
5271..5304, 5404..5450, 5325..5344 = 0.2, 11.8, 11.7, 11.9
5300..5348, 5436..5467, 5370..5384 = -0.1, 12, 12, 11.9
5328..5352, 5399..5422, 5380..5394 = -0.5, 11.7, 12.1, 11.6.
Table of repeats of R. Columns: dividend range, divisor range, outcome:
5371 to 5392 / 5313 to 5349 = 1.03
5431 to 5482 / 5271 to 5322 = 0.97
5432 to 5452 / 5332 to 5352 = 1.01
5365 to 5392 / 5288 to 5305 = 1.02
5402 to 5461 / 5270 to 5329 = 0.99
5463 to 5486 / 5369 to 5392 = 0.95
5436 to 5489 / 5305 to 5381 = 0.97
